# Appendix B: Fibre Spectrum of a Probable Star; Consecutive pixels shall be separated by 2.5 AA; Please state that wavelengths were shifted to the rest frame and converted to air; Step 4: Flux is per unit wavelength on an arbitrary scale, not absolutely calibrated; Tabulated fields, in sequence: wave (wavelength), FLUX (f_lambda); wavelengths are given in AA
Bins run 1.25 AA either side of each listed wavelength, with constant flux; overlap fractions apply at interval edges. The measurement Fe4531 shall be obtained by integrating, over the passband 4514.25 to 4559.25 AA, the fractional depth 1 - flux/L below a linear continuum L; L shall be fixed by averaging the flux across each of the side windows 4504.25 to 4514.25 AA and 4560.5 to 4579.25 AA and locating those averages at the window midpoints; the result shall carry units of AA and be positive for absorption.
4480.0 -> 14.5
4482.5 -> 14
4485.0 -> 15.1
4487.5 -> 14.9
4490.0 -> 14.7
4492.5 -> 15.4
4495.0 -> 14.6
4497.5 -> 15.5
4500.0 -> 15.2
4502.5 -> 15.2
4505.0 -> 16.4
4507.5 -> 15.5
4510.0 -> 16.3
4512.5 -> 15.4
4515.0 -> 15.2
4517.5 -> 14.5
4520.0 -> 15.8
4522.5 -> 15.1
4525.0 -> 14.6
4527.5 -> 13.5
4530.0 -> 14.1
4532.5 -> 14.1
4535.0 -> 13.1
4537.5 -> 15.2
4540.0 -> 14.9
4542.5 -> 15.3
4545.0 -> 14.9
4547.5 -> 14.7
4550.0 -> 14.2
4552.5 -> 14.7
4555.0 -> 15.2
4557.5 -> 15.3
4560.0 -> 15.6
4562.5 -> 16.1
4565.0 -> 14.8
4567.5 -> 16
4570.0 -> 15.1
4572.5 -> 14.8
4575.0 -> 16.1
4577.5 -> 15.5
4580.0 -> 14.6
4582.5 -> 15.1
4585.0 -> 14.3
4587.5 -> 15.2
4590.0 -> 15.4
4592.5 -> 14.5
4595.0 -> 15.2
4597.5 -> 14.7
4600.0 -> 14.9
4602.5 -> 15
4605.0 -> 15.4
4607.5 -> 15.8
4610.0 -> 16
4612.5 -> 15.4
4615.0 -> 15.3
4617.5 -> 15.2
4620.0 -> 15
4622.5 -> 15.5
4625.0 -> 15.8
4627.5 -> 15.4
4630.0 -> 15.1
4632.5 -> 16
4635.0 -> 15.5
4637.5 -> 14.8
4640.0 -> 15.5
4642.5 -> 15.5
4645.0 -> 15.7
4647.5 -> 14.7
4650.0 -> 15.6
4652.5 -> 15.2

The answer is 2.8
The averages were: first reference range 15.8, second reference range 15.5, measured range 14.7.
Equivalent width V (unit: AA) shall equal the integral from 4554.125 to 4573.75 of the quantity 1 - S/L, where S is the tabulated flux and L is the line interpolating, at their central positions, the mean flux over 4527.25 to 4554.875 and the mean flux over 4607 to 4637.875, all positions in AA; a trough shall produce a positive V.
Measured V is -0.8 AA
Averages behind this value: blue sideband 14.5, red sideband 15.5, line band 15.4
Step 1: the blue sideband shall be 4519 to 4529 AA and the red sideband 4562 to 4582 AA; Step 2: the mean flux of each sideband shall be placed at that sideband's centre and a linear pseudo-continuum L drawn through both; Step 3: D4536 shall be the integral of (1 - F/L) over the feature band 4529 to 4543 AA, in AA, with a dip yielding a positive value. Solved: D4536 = 0.4 AA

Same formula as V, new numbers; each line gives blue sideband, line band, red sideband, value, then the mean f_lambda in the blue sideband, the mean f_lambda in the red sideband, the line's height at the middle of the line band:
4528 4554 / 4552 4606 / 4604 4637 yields -0.73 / 14.5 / 15.5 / 15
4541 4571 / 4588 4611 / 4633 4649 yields 0.06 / 15.2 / 15.3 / 15.2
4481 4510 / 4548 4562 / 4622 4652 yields 0.22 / 15.2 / 15.4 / 15.3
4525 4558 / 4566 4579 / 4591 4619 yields -0.52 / 14.5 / 15.2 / 14.9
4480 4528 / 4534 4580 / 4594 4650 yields 0.40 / 15.1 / 15.3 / 15.2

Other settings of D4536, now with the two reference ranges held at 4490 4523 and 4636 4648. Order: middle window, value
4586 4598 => 0.2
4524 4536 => 1.2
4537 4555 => 0.6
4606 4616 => -0.2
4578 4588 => 0.3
